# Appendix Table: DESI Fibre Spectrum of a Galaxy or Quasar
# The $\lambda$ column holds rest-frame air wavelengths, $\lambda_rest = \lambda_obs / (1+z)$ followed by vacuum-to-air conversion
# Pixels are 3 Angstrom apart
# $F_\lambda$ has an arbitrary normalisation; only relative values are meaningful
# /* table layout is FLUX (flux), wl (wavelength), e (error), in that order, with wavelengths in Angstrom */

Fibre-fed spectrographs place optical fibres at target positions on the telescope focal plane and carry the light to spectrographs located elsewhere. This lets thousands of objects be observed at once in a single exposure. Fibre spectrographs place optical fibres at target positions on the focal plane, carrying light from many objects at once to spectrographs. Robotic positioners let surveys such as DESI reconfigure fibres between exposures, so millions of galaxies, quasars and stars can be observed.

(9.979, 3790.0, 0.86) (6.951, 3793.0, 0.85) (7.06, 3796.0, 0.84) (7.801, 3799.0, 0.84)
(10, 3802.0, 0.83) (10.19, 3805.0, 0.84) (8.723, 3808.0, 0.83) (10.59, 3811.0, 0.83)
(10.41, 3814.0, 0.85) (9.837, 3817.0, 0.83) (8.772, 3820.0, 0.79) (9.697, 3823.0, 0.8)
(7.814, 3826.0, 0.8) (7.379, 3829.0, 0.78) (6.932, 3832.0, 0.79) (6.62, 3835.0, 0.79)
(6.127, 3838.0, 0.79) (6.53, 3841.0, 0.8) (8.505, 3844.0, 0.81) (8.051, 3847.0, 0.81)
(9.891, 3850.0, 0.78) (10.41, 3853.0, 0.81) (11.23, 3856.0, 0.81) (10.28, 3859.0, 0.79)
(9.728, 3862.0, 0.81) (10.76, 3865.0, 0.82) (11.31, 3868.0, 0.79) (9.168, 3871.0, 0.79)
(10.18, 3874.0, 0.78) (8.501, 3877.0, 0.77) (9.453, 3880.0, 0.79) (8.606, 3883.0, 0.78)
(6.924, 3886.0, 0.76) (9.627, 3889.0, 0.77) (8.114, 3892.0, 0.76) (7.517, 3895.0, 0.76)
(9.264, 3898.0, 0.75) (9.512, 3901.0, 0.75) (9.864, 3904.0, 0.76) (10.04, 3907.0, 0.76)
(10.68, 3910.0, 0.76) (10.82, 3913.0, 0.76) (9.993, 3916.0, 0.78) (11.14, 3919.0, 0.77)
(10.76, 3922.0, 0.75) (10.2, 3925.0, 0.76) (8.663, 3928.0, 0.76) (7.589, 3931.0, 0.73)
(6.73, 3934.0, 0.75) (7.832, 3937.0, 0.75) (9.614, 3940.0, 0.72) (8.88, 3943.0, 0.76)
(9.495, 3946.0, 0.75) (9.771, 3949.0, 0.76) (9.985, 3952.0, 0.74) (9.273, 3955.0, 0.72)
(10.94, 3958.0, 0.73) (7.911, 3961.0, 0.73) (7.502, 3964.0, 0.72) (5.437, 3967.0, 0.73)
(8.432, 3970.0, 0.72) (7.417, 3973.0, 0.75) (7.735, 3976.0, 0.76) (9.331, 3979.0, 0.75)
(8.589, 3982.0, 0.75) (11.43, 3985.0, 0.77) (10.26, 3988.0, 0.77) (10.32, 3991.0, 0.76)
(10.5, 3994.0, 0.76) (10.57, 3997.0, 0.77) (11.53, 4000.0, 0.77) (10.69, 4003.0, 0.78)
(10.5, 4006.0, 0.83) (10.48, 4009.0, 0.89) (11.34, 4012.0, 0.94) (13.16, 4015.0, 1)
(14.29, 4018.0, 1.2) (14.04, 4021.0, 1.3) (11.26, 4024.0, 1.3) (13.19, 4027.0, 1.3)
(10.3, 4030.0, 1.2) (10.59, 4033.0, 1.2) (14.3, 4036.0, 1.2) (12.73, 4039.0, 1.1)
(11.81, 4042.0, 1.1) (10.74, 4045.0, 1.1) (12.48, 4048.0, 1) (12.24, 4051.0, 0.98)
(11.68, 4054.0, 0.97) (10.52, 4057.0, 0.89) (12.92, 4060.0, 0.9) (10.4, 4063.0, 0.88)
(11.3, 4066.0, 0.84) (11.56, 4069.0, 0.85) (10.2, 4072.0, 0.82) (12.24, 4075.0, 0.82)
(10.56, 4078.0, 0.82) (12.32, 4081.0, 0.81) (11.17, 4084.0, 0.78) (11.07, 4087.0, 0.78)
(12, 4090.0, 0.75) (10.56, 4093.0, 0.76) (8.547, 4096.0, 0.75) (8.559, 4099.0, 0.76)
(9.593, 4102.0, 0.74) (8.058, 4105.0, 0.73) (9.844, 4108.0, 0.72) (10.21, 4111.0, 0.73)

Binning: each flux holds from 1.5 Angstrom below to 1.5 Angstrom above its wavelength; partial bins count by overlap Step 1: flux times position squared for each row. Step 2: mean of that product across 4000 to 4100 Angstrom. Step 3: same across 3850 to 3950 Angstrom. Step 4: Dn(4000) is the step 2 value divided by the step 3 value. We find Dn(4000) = 1.31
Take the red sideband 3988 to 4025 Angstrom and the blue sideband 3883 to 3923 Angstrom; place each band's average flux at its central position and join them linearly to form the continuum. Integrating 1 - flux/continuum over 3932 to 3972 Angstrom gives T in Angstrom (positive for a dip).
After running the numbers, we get 7.2 Angstrom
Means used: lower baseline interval 9.51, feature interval 8.57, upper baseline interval 11.5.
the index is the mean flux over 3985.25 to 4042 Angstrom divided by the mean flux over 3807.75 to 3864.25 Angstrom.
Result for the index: 1.32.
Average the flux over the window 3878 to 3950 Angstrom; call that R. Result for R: 9.2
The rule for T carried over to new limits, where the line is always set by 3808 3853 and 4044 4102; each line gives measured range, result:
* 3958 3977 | 4.3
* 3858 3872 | -2.3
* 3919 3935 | 0.7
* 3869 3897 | 0.9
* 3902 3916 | -1.5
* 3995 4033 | -4.7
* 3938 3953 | 0.3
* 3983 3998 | -0.5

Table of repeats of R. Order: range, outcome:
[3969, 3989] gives 9.01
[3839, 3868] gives 9.52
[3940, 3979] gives 8.63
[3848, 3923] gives 9.73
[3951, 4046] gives 10.5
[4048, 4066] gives 11.6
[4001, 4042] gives 12.1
